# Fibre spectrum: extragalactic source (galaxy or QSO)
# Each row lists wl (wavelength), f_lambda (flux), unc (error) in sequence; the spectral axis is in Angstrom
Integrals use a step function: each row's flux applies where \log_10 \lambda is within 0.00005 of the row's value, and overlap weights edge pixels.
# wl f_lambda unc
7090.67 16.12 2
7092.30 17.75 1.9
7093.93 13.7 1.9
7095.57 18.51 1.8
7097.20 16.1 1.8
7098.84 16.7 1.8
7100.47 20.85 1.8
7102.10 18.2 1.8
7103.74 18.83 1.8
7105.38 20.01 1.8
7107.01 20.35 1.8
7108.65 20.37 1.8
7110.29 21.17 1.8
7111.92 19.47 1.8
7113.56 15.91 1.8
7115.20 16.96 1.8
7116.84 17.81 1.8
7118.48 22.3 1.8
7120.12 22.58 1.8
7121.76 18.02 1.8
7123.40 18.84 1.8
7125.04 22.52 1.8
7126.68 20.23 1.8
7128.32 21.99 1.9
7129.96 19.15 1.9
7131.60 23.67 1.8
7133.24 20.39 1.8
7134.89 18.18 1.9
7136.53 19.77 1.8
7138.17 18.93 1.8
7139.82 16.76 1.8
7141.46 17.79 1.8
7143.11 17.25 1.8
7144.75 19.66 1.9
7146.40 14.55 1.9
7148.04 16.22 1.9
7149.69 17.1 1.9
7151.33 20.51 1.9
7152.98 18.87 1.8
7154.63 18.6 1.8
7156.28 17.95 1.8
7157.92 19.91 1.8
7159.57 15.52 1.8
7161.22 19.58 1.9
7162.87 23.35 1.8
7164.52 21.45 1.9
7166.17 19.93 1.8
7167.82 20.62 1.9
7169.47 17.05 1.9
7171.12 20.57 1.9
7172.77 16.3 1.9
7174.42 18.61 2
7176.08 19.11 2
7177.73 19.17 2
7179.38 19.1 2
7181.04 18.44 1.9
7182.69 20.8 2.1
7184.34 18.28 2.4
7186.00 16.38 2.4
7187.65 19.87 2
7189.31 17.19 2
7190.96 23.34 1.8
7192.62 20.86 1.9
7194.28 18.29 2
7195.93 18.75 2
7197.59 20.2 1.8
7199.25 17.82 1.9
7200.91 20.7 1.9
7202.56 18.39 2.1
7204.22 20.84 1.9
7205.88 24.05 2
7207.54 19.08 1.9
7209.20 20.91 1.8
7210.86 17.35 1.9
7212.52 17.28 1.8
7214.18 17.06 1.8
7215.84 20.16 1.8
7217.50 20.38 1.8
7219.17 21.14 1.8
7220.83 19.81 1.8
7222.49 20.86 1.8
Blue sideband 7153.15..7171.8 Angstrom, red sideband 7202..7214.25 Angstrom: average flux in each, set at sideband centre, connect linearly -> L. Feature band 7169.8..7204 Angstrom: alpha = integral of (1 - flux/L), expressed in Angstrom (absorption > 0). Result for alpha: 0.7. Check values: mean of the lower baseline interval 19.5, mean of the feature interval 19.1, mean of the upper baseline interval 19.5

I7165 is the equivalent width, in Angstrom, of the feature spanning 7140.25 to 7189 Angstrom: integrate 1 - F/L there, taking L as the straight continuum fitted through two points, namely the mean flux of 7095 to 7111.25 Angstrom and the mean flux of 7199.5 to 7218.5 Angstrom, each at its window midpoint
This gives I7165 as 1.8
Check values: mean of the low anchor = 19.1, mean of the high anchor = 19.6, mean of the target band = 18.7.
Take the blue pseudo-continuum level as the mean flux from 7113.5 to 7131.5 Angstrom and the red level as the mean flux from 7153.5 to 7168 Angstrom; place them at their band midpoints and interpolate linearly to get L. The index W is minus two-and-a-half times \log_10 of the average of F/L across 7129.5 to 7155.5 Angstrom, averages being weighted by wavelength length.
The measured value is 0.07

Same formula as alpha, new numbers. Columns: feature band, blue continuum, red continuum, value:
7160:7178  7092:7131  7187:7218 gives -0.10 Angstrom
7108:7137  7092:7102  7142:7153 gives -4.10 Angstrom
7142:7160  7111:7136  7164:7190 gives 1.39 Angstrom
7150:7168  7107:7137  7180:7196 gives 0.00 Angstrom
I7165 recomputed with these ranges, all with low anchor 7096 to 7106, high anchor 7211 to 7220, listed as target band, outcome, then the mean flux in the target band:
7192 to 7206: -0.6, 19.8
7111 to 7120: -0.2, 18.8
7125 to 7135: -1.3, 20.9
